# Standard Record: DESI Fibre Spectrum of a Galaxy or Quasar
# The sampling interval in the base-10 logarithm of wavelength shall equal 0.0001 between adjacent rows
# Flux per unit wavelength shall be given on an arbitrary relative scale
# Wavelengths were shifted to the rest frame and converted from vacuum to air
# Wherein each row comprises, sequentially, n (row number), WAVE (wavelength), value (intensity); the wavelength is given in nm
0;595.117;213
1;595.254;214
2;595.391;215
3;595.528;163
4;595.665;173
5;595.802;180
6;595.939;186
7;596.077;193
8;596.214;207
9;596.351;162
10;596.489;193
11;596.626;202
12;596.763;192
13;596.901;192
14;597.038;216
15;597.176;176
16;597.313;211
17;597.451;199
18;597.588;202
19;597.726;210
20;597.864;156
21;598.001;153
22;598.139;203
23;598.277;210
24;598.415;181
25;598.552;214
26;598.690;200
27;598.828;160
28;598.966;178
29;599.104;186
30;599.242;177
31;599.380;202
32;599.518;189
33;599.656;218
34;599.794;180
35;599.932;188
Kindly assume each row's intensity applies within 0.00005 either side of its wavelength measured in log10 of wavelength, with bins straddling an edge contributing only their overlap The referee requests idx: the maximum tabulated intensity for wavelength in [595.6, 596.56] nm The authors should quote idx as 207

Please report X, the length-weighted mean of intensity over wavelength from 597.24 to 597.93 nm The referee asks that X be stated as 196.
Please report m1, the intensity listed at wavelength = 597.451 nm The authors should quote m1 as 199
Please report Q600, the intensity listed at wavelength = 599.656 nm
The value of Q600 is 218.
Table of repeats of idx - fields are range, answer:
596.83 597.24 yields 216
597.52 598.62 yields 214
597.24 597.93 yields 211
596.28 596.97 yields 202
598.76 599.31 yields 186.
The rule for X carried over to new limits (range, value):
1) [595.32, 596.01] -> 184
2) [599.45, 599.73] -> 203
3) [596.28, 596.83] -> 187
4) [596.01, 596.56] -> 189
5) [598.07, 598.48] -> 198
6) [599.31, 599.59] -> 196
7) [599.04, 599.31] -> 181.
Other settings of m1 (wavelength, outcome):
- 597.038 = 216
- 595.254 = 214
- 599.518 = 189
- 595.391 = 215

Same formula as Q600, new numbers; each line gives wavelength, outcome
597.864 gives 156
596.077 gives 193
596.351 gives 162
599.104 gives 186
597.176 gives 176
